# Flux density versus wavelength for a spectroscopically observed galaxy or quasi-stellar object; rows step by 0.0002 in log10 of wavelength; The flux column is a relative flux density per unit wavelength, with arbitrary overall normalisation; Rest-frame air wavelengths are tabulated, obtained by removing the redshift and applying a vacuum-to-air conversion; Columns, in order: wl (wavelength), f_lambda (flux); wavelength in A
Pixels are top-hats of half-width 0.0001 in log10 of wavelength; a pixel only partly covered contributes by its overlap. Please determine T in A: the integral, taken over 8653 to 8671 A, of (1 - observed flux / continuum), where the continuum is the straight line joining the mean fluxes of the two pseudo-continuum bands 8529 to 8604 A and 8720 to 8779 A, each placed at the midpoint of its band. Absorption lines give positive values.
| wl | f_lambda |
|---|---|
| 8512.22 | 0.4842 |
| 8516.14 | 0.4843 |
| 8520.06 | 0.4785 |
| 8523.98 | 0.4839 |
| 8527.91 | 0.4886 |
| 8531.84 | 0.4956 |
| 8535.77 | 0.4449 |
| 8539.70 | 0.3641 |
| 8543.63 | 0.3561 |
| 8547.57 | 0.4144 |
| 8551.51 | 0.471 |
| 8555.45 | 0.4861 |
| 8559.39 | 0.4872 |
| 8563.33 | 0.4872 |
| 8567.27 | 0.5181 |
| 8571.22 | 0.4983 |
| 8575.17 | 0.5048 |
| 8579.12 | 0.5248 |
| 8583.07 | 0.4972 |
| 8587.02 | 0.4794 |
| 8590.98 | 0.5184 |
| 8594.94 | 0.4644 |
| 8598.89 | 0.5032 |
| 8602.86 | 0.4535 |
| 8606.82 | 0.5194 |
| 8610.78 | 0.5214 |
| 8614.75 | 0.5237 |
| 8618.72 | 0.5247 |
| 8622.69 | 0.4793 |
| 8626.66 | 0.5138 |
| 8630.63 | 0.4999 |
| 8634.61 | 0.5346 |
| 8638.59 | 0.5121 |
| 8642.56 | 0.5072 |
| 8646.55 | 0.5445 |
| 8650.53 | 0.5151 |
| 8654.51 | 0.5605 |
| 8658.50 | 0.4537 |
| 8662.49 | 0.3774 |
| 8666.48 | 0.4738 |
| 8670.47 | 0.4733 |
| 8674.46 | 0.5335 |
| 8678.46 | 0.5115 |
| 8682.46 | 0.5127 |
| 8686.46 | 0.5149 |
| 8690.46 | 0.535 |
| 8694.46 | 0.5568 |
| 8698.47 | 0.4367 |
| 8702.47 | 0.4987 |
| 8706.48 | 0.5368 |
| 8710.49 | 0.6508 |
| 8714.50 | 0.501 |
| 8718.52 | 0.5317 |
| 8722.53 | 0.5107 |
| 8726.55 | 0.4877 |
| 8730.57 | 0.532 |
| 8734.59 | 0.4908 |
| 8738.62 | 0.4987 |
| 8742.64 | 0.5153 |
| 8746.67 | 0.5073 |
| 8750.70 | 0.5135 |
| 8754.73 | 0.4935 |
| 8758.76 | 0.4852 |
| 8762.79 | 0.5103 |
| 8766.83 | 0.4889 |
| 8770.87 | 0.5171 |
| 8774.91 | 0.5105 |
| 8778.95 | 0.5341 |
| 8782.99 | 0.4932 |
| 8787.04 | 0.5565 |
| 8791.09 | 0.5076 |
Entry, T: 0.9 A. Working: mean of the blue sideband 0.472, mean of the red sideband 0.506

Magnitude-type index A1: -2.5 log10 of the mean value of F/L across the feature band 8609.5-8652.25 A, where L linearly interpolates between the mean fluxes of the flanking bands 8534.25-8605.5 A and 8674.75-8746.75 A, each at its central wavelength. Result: -0.05 mag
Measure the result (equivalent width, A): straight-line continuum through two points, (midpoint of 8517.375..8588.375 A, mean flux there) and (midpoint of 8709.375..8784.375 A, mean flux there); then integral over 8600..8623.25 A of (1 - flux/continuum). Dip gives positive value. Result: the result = -1.0 A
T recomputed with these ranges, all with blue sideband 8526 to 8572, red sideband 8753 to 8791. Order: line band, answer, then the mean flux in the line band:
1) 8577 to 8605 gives -1.4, 0.492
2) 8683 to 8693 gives -0.7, 0.525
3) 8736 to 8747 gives -0.1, 0.506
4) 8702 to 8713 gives -1.6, 0.568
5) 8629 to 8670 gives -1.3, 0.497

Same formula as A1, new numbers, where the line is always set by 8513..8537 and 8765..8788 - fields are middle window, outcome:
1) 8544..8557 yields 0.10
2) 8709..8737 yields -0.04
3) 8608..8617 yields -0.06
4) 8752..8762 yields 0.04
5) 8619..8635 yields -0.02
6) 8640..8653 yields -0.06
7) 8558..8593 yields -0.03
